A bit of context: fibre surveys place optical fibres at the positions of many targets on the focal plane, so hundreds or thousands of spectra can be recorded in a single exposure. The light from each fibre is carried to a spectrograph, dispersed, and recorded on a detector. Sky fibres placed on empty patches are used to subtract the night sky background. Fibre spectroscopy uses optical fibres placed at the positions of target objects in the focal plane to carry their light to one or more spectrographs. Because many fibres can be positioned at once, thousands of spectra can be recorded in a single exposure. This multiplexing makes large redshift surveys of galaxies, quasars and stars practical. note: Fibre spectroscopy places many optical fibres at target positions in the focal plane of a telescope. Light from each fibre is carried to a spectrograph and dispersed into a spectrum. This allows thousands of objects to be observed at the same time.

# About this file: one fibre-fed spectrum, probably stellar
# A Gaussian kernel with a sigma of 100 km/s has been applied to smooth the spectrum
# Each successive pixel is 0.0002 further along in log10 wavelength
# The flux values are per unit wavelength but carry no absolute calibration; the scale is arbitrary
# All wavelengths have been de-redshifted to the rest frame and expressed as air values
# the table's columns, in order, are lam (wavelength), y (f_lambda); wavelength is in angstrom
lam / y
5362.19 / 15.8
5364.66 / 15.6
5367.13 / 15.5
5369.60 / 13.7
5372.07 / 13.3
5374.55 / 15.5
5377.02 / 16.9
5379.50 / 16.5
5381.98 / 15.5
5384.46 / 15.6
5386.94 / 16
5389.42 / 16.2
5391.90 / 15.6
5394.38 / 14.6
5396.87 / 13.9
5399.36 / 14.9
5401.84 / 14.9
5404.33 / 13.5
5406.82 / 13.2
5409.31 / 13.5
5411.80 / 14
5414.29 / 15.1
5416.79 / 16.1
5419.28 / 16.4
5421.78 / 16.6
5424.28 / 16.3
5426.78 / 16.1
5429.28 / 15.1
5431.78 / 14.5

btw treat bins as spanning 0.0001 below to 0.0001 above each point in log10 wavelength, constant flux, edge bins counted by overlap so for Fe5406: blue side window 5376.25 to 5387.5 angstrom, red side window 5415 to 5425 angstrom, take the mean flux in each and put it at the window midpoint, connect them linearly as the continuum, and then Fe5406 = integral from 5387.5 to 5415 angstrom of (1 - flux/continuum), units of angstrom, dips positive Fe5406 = 2.8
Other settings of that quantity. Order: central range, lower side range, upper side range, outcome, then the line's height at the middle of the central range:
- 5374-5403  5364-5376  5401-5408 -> -2.6 angstrom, 14.2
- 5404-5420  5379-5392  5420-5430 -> 1.5 angstrom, 16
